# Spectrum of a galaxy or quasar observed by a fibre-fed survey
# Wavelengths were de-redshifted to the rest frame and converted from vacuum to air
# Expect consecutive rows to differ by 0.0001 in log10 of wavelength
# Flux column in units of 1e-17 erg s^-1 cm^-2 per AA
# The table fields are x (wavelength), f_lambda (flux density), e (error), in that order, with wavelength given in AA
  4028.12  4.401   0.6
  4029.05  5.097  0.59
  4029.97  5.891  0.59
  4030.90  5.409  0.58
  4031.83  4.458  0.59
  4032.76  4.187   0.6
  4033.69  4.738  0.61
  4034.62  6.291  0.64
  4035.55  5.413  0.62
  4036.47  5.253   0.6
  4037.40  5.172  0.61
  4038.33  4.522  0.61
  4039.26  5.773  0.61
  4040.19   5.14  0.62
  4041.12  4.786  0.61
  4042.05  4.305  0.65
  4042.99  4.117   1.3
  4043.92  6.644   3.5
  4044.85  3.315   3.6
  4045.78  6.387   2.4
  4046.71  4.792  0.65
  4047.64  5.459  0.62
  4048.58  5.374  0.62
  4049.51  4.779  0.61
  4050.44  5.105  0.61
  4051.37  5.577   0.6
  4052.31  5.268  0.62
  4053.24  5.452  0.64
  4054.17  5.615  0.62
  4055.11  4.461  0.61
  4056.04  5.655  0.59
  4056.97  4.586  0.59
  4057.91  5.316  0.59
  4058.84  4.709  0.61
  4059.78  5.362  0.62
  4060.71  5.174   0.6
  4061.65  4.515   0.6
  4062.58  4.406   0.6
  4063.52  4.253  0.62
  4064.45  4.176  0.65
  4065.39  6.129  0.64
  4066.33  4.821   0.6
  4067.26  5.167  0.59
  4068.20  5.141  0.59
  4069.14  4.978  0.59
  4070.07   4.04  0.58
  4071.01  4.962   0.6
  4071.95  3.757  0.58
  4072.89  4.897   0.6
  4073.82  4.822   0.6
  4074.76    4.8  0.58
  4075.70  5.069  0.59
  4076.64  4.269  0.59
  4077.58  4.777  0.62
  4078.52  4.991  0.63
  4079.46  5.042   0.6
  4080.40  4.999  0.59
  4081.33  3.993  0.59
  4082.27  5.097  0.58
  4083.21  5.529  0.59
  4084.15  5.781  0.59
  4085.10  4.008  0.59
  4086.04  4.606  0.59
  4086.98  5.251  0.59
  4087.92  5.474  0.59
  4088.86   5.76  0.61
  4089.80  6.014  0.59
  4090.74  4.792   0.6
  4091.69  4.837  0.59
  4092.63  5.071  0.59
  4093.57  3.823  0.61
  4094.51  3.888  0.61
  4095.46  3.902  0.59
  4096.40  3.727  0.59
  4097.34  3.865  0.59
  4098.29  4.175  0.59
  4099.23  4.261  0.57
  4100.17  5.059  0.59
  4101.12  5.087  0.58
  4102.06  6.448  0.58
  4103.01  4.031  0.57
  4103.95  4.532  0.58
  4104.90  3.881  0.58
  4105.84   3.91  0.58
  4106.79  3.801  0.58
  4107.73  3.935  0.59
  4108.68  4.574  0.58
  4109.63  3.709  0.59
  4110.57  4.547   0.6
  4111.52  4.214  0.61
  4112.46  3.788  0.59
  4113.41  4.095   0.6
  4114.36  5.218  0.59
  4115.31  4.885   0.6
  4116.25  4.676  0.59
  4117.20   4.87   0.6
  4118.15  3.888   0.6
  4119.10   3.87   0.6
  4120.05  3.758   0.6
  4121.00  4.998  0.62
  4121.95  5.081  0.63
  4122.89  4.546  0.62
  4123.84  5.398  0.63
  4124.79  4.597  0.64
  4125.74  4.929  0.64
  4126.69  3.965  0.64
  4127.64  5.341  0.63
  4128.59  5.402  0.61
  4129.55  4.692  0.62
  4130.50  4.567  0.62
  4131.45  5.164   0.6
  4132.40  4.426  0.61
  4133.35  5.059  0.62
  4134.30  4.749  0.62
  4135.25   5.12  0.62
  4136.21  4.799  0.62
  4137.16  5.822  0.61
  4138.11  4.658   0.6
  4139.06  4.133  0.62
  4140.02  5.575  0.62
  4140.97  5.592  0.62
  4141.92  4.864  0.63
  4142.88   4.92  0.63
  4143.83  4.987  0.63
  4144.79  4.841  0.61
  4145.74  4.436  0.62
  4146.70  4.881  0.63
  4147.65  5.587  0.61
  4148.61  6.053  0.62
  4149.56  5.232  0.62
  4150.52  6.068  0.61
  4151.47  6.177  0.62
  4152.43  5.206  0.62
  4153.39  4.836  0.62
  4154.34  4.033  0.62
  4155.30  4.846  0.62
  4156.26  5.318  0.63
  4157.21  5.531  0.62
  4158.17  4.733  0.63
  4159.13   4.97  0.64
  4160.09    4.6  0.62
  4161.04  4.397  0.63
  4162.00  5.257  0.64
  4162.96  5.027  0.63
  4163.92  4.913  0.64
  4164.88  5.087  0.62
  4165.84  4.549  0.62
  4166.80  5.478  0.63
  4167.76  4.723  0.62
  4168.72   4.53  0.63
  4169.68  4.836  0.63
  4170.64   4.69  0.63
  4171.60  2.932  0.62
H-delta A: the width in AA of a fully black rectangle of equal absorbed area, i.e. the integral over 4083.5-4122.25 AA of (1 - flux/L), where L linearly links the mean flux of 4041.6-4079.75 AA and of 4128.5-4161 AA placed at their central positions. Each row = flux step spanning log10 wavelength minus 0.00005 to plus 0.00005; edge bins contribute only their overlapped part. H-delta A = 3.5 AA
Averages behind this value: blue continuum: 4.94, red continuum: 5.04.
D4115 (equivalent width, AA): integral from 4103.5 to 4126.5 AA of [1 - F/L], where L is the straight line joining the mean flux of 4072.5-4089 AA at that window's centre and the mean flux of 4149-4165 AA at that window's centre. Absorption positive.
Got 2.77 AA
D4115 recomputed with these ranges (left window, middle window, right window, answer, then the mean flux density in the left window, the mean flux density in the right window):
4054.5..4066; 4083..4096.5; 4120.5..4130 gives 0.1 AA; 4.9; 4.89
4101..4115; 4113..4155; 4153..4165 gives -2.5 AA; 4.37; 4.88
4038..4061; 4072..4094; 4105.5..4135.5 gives -0.3 AA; 5.11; 4.55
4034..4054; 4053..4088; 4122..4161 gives 1.7 AA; 5.19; 5.01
